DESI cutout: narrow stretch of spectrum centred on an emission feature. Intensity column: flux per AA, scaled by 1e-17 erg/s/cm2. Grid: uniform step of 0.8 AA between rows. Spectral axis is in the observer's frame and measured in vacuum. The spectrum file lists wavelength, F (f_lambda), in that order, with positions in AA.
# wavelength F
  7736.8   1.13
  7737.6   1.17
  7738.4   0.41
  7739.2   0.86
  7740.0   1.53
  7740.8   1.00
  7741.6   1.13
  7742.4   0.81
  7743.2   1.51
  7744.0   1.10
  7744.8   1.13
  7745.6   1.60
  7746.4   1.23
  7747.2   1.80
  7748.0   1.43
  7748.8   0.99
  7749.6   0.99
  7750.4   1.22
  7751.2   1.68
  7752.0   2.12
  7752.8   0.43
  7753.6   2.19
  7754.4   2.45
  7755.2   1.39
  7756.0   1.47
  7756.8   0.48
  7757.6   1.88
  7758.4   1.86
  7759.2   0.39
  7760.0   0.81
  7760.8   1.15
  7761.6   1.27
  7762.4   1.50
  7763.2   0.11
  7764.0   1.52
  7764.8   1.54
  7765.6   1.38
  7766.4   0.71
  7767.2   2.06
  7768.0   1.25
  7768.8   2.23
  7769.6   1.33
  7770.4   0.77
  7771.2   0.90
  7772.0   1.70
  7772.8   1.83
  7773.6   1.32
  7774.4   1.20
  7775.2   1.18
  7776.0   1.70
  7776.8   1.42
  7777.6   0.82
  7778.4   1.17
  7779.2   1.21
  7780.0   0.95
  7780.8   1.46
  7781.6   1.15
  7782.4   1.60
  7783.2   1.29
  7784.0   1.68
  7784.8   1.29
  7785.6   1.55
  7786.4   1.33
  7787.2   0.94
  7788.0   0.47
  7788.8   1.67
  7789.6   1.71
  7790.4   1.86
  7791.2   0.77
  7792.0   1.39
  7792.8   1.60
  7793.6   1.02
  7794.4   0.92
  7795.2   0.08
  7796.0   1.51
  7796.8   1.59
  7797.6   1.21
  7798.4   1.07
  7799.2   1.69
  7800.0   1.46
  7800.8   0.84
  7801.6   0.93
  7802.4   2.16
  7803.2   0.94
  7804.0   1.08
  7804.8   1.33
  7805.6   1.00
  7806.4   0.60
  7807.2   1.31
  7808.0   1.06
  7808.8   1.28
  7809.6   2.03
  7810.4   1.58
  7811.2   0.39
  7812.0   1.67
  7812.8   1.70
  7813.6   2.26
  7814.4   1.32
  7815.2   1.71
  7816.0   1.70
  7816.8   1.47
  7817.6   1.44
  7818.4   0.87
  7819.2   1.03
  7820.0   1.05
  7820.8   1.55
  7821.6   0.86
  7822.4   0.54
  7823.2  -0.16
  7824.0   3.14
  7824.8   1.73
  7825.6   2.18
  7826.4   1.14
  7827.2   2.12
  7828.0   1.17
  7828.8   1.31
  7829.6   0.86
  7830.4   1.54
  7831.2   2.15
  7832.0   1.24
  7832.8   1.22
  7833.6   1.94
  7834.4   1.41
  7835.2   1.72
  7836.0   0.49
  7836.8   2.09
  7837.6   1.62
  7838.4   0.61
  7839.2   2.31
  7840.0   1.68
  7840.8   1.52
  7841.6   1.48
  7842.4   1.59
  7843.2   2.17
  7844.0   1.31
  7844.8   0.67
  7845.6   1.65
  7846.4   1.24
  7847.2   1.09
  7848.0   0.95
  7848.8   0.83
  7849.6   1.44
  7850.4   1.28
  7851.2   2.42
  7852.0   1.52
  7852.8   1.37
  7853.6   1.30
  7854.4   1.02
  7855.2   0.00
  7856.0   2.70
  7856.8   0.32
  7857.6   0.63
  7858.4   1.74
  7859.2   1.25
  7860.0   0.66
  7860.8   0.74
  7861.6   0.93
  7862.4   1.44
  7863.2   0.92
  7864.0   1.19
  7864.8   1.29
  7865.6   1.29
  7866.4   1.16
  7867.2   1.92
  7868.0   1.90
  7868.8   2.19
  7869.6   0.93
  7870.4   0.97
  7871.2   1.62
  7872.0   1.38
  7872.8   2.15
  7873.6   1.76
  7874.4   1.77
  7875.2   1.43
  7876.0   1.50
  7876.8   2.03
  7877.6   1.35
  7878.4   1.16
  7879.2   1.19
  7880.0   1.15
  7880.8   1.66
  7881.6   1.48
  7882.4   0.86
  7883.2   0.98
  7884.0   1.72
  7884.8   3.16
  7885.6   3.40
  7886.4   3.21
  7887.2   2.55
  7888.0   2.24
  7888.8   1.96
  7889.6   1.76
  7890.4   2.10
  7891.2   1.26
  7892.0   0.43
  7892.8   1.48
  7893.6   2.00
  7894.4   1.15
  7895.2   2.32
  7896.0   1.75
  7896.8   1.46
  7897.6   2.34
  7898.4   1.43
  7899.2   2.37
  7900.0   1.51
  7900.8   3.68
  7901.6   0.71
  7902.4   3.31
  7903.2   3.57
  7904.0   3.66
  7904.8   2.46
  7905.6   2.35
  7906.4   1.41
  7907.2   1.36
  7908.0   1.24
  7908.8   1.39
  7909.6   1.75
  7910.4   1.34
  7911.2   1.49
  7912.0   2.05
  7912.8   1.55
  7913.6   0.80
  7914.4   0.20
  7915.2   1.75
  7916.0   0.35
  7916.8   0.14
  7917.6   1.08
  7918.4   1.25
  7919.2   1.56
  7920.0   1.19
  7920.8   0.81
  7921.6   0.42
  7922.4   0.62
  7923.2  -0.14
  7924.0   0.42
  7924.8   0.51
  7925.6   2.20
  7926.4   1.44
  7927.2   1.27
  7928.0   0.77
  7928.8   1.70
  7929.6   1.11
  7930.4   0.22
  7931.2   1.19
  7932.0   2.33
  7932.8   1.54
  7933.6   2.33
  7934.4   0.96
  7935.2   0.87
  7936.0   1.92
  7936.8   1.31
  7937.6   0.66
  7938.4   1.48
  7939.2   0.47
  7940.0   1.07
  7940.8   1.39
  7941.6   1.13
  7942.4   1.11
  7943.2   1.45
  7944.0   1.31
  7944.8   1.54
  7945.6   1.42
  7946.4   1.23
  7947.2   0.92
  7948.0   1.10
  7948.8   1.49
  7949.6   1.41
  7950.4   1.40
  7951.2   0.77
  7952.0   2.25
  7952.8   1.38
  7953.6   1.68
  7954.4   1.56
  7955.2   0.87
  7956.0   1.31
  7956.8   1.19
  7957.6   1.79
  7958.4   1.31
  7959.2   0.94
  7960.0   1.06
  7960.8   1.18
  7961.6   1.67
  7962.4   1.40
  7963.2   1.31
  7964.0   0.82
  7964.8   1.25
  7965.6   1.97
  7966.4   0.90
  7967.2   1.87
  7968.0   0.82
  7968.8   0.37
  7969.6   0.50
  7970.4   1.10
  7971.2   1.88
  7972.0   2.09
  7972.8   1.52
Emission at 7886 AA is [S II] 6716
